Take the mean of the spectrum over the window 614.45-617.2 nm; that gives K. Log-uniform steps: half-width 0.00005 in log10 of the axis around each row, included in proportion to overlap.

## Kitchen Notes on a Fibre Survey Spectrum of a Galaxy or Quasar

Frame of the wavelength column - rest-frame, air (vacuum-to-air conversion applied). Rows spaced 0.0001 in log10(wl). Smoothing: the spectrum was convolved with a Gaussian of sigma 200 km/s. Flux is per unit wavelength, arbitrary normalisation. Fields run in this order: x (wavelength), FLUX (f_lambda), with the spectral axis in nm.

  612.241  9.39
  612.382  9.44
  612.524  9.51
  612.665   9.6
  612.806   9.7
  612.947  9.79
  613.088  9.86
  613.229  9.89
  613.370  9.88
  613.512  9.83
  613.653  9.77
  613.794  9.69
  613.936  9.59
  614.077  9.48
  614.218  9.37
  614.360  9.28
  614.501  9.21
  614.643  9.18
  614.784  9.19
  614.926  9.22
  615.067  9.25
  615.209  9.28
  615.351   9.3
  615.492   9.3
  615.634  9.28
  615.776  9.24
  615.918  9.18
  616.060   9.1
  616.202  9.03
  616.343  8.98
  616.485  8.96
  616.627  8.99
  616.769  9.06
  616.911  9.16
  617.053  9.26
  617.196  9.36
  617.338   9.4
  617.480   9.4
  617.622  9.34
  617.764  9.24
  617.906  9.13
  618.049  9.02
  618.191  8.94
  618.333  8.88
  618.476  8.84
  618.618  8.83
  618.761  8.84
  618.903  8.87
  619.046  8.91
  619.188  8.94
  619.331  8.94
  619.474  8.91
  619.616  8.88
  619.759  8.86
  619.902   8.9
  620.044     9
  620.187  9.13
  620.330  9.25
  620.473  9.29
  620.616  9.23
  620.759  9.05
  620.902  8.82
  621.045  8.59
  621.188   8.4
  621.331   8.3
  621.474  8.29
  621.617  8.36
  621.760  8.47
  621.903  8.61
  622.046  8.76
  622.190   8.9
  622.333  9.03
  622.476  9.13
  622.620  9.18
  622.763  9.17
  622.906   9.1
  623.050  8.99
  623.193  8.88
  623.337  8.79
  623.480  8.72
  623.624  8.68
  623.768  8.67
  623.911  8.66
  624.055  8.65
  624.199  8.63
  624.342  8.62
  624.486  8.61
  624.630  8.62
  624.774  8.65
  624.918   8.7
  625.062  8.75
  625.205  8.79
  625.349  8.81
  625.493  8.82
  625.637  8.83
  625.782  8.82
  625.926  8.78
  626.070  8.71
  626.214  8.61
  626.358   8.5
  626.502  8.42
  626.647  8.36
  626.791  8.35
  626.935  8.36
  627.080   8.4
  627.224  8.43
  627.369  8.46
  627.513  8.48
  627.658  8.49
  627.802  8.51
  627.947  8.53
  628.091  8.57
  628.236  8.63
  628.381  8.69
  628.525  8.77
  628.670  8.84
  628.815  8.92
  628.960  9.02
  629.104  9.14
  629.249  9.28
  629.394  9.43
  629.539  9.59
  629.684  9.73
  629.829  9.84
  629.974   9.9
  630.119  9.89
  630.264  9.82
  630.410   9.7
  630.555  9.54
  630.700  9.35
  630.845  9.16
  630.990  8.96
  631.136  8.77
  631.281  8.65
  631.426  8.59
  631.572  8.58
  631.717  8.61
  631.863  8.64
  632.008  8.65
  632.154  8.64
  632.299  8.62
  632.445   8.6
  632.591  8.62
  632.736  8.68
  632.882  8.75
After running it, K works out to 9.17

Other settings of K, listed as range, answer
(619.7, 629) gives 8.73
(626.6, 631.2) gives 9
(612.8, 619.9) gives 9.23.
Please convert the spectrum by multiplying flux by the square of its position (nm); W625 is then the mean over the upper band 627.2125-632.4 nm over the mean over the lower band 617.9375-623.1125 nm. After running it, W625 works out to 1.04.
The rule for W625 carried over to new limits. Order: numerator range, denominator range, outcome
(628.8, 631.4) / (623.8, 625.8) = 1.09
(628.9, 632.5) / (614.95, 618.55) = 1.04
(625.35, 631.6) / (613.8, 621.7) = 1.02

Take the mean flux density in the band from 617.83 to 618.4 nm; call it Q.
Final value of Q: 9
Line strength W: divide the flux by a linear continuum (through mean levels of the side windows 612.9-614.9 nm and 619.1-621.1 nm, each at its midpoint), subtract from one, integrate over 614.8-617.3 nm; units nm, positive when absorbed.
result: 0.05 nm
